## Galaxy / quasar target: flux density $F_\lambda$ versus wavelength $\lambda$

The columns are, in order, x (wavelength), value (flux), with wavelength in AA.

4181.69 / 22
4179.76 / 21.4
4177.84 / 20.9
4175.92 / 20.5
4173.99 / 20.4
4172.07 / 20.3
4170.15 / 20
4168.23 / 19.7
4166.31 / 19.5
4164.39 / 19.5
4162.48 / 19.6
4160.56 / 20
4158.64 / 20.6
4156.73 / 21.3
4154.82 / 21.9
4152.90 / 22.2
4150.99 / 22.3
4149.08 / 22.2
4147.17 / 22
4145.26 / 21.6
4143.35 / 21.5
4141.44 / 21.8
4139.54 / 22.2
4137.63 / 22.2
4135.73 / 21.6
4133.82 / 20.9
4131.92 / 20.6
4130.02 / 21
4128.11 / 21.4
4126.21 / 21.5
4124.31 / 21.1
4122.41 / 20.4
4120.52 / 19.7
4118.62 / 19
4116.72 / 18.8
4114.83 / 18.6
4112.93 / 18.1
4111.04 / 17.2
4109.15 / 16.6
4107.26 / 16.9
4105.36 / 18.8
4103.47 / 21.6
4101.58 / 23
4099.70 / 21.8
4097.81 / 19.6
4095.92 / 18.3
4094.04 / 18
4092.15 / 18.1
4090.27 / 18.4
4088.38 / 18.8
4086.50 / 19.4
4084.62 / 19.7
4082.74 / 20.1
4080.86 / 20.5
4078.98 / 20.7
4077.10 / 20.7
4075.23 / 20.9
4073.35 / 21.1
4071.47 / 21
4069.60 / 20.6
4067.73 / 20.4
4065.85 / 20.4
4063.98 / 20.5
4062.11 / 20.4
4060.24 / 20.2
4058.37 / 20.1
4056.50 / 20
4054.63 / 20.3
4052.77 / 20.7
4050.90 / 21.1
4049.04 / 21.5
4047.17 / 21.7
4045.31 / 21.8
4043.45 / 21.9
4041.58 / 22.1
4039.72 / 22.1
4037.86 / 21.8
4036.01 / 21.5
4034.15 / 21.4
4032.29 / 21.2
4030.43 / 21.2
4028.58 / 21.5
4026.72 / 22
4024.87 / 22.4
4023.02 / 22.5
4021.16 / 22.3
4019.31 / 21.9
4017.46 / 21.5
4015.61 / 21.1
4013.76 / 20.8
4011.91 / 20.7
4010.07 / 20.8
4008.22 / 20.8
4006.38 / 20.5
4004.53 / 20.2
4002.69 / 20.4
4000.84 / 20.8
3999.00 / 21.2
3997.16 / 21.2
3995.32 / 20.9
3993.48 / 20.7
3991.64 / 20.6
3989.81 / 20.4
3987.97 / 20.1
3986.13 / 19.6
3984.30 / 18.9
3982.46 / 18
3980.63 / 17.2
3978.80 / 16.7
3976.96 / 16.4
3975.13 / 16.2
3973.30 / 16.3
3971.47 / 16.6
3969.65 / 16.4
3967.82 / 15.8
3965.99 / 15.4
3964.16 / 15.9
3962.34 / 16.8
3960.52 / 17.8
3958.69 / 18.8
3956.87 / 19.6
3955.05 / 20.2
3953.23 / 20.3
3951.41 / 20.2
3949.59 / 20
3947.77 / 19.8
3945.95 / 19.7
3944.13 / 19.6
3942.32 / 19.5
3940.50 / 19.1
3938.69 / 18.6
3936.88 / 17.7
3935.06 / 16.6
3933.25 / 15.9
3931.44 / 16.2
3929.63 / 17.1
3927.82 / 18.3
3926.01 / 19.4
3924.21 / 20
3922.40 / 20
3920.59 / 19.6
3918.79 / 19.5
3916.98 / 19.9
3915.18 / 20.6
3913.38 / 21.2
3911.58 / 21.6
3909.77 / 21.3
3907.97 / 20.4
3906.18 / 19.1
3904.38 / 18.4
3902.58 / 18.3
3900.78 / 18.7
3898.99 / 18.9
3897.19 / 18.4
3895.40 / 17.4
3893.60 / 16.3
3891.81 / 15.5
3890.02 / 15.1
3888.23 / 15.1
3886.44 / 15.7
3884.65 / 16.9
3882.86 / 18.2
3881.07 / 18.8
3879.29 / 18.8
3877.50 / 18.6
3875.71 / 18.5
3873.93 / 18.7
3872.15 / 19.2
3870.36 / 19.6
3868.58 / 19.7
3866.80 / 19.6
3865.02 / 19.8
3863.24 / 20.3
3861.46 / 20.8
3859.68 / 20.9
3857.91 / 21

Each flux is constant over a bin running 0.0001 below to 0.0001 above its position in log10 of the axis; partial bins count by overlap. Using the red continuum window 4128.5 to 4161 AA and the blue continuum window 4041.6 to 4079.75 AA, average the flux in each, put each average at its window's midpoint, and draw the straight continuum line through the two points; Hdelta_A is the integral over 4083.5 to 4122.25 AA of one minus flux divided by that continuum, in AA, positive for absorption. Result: 3.9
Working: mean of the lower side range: 20.8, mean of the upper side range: 21.5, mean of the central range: 19.1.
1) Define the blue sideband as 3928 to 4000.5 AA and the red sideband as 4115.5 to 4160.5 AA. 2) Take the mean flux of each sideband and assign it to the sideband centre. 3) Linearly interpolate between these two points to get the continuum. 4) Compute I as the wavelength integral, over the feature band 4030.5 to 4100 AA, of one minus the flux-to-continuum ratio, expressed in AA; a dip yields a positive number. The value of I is -1.7 AA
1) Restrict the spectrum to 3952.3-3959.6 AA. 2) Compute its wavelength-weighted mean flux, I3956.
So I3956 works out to 19.7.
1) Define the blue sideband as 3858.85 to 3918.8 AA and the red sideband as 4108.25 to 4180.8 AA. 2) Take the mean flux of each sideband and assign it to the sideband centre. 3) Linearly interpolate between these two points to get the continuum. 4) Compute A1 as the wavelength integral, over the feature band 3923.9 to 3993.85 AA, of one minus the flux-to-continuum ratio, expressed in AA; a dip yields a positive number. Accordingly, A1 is 3.8 AA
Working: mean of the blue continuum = 18.8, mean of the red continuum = 20.5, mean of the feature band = 18.2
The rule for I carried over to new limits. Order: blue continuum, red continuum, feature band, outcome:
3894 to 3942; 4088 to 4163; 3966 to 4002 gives 1.5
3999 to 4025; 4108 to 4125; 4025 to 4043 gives -0.9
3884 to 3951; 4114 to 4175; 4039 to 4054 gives -1.3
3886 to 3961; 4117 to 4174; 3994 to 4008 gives -0.9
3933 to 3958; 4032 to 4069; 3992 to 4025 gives -1.3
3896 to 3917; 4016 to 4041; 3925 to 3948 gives 2.3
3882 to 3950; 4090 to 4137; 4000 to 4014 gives -1.2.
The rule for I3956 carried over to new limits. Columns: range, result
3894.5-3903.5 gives 18.3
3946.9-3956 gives 20.1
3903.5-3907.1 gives 18.8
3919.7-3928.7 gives 19.5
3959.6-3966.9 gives 16.5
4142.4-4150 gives 21.8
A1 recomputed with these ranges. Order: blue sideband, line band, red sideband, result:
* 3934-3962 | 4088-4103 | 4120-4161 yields 0.9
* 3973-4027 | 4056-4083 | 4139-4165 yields 0.2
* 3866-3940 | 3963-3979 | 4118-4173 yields 2.5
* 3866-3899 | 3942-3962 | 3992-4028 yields 0.1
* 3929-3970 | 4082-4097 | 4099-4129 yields 0.4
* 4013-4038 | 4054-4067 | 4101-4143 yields 0.5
